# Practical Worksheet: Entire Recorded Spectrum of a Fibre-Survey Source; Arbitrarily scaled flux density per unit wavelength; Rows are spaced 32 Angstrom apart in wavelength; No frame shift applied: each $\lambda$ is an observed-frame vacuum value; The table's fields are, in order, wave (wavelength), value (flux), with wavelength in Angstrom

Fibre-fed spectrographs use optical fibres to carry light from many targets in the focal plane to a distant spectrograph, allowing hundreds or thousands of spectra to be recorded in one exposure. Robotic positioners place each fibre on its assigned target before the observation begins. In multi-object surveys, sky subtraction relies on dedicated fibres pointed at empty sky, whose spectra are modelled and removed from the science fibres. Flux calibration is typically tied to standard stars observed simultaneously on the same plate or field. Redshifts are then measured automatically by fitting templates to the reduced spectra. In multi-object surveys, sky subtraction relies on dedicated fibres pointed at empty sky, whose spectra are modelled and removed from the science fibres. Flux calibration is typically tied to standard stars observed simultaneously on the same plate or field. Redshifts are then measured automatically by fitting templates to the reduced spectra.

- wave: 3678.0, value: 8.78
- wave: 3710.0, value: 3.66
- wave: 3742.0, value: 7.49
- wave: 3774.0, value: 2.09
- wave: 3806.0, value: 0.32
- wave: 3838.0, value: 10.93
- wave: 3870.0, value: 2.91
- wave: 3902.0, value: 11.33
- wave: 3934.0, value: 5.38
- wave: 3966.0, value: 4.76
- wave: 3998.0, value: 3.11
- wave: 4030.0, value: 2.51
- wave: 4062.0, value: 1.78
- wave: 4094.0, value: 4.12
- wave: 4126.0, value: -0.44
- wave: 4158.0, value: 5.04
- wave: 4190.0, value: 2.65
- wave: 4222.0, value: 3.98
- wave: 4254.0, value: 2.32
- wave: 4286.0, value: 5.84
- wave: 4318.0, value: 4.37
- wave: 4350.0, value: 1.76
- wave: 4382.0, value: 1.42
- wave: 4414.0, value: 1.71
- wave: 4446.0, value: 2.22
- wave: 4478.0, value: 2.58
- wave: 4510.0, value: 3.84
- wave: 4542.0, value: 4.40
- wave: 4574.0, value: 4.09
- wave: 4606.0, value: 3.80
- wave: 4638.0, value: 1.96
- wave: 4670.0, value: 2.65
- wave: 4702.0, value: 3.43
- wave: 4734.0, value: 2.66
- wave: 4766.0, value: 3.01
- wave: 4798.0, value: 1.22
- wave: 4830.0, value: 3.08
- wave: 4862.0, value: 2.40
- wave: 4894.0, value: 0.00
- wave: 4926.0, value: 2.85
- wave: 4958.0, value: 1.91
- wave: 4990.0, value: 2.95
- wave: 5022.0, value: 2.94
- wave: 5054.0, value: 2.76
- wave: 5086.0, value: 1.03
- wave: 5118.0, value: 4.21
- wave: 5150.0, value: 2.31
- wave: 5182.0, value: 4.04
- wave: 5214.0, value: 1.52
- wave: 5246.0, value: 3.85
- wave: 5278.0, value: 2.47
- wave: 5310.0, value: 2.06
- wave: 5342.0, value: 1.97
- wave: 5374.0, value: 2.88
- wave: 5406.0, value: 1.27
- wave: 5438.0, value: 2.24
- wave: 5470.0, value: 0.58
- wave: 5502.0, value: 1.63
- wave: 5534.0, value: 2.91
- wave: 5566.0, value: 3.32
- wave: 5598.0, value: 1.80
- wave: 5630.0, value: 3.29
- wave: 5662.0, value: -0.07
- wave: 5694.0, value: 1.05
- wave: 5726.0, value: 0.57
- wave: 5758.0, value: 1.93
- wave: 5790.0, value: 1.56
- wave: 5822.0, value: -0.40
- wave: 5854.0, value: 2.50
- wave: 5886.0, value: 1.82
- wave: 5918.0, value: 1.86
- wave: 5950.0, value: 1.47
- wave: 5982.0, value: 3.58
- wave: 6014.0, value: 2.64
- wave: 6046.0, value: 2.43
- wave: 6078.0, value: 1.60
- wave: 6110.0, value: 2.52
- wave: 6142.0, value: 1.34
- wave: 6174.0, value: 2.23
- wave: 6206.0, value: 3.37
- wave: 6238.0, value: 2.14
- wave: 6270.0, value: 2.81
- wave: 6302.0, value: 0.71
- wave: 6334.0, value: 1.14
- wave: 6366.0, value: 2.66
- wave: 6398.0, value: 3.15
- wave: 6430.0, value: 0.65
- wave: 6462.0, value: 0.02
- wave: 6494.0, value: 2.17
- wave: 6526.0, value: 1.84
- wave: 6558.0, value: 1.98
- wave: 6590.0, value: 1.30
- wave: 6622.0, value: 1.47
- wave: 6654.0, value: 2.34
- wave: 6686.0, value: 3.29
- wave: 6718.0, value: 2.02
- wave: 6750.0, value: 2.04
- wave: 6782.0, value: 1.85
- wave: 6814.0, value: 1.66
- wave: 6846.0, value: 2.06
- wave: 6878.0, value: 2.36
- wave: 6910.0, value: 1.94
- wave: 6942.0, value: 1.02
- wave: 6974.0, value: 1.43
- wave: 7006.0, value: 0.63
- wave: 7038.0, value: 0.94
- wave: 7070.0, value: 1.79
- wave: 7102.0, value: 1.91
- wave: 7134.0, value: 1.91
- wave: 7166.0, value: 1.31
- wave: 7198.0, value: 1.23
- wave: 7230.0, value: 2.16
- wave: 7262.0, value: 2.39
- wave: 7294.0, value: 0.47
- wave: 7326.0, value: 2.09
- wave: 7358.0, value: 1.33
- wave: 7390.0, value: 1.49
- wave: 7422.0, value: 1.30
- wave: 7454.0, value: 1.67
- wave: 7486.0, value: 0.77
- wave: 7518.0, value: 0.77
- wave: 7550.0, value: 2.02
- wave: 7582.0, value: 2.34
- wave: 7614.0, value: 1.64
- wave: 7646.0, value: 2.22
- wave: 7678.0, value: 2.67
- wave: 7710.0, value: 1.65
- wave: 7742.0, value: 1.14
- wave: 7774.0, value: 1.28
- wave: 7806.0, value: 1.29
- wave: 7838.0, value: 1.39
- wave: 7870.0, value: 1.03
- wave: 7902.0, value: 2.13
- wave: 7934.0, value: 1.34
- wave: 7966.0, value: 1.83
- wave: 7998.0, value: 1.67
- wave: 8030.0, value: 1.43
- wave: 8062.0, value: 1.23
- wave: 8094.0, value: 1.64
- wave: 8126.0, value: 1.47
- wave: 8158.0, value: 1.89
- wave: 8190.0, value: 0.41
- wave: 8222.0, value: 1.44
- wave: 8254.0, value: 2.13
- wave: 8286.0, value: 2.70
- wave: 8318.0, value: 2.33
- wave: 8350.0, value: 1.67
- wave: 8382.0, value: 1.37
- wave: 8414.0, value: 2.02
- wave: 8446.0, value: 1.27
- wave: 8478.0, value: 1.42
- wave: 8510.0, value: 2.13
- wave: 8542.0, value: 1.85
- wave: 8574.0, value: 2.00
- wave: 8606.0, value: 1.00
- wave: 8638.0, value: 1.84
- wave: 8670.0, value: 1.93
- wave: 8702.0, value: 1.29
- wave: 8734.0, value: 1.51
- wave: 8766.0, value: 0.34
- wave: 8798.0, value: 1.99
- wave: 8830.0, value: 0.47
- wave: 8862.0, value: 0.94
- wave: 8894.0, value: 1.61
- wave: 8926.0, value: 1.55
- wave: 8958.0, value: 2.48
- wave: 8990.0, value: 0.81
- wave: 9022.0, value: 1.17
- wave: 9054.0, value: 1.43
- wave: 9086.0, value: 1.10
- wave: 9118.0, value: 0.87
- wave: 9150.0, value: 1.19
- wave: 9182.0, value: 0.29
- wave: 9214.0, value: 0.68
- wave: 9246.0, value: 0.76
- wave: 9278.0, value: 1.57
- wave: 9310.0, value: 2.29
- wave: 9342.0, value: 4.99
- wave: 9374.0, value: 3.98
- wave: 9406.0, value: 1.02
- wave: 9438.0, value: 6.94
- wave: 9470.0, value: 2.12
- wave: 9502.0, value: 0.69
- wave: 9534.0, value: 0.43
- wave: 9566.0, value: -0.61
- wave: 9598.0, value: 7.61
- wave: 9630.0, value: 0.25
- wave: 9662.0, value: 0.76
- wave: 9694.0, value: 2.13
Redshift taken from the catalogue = 1.575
